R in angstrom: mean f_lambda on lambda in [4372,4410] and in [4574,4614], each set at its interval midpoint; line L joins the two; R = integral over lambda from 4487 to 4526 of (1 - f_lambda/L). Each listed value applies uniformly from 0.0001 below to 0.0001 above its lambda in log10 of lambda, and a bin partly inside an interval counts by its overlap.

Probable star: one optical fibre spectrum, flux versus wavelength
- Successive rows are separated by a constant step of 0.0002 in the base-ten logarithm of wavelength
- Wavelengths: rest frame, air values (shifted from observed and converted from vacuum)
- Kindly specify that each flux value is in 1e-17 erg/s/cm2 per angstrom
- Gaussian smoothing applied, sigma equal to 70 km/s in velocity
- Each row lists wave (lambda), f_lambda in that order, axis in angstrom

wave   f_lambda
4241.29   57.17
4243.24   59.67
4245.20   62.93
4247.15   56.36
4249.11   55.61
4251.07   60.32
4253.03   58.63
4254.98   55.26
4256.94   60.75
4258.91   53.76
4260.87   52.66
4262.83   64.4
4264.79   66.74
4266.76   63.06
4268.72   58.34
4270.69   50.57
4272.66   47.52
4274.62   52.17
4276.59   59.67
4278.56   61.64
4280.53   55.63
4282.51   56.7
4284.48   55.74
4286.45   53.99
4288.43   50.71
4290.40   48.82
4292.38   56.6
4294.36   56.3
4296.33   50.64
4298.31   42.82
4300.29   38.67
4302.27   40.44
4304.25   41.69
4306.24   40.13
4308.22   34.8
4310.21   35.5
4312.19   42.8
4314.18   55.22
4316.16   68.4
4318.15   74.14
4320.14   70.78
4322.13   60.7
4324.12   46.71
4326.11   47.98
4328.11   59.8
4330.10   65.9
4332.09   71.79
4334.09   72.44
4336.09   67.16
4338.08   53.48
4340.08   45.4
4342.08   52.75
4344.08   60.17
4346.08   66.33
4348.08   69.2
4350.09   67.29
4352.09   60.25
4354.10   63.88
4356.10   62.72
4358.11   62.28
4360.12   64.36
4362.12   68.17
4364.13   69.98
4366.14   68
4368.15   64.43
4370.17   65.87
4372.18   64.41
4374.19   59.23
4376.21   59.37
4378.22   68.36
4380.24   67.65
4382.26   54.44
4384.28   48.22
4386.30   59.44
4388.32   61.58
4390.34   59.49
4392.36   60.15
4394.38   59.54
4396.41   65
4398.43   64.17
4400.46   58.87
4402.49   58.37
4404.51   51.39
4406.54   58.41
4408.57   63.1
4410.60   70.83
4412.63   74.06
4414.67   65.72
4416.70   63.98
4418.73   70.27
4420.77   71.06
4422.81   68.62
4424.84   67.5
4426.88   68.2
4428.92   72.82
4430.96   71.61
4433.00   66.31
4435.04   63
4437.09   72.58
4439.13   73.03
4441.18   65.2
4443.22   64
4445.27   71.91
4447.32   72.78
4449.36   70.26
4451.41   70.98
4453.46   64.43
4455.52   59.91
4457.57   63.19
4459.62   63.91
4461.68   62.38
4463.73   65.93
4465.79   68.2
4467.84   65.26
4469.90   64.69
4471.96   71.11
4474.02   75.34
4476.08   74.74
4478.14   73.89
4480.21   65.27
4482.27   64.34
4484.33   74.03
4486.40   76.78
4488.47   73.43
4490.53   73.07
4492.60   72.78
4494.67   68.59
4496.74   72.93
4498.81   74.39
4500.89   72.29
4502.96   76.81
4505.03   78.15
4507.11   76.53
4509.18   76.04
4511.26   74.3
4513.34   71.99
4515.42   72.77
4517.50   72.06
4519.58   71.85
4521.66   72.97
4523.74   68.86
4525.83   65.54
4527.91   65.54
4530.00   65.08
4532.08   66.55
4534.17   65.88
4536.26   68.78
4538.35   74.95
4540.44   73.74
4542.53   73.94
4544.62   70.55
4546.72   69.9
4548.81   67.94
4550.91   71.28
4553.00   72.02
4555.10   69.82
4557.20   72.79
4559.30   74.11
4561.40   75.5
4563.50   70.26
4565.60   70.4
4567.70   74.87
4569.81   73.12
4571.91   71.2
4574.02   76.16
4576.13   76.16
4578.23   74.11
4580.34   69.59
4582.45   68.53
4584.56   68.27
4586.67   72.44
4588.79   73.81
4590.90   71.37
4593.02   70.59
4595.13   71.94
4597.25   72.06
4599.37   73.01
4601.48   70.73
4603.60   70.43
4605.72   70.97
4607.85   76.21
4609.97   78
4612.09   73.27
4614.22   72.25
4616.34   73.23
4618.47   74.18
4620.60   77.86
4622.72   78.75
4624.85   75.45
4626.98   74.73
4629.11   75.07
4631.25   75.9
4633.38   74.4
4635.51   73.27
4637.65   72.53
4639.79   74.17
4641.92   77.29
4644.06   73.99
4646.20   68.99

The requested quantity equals -3.5 angstrom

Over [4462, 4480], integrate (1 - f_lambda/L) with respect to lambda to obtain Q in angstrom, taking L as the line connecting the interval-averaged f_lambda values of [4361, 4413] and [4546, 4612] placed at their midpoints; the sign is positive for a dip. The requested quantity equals -0.7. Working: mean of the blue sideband 62.3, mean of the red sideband 72.2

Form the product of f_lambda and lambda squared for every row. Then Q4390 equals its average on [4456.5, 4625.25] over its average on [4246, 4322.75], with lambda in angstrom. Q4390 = 1.5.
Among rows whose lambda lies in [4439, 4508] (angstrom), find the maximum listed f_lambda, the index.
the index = 78.15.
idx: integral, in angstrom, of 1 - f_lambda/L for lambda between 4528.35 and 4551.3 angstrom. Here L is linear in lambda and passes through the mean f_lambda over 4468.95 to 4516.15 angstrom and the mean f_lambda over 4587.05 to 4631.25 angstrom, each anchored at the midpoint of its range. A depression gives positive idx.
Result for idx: 1.1 angstrom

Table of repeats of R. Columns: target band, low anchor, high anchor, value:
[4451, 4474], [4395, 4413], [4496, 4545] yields 0.44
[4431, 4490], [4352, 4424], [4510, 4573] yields -1.45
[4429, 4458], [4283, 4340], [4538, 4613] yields -2.35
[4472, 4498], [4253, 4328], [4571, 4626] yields -2.46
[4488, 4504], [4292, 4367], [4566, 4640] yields -1.42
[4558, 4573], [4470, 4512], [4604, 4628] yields 0.27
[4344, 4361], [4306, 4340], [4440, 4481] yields -1.42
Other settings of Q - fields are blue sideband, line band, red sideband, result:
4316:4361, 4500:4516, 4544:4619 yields -1.33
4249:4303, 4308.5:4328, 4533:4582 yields 0.69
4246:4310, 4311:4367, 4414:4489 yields -3.37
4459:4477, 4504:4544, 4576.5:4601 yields -0.96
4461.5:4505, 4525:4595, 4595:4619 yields 1.18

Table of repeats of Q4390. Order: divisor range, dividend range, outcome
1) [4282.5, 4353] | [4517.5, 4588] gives 1.43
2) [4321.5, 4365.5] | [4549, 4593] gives 1.29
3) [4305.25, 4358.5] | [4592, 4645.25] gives 1.44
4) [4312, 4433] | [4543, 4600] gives 1.25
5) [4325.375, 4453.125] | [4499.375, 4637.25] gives 1.22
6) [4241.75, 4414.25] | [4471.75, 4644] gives 1.38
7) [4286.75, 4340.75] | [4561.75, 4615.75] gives 1.53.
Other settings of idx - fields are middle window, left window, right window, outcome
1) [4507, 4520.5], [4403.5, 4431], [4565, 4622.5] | -0.6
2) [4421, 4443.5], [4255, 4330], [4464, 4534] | -1.1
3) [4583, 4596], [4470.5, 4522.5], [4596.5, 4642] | 0.5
